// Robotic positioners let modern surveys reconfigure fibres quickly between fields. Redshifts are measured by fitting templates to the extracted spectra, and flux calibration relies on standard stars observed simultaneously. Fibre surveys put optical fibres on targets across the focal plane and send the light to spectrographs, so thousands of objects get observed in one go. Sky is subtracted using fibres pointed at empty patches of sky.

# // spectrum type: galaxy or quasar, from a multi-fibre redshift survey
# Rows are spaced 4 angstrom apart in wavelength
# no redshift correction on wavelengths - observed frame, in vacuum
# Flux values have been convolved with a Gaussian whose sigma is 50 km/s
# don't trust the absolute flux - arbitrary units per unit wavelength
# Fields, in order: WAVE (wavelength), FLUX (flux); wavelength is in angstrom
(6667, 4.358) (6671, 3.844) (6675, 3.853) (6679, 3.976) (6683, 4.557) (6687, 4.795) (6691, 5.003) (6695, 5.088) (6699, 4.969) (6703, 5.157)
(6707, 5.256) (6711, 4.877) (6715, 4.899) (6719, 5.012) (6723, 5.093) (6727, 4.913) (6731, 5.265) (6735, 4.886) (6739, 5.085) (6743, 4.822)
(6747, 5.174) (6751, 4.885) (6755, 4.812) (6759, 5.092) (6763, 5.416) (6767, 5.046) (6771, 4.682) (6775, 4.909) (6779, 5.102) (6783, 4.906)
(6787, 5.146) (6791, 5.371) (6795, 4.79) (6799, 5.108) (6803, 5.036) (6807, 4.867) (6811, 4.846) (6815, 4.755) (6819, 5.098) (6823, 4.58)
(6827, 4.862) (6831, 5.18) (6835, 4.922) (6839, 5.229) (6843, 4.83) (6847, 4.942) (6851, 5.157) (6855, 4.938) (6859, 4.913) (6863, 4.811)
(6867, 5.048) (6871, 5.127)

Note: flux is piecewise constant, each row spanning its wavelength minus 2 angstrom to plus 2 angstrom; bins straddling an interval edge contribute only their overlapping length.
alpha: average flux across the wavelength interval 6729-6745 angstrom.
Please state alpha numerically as 5.01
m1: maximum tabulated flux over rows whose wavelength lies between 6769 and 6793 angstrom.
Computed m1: 5.371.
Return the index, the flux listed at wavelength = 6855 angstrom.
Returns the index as 4.938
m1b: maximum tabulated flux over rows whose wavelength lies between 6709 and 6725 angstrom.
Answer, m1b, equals 5.093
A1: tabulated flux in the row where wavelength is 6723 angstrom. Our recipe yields 5.093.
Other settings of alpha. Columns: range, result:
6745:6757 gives 4.96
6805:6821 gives 4.89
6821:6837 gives 4.89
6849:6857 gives 5.05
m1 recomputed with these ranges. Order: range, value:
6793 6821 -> 5.108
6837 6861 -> 5.229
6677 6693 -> 5.003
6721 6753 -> 5.265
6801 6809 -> 5.036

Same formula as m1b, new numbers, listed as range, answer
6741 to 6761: 5.174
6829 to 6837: 5.18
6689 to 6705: 5.157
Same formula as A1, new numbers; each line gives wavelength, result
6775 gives 4.909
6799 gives 5.108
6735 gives 4.886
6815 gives 4.755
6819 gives 5.098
